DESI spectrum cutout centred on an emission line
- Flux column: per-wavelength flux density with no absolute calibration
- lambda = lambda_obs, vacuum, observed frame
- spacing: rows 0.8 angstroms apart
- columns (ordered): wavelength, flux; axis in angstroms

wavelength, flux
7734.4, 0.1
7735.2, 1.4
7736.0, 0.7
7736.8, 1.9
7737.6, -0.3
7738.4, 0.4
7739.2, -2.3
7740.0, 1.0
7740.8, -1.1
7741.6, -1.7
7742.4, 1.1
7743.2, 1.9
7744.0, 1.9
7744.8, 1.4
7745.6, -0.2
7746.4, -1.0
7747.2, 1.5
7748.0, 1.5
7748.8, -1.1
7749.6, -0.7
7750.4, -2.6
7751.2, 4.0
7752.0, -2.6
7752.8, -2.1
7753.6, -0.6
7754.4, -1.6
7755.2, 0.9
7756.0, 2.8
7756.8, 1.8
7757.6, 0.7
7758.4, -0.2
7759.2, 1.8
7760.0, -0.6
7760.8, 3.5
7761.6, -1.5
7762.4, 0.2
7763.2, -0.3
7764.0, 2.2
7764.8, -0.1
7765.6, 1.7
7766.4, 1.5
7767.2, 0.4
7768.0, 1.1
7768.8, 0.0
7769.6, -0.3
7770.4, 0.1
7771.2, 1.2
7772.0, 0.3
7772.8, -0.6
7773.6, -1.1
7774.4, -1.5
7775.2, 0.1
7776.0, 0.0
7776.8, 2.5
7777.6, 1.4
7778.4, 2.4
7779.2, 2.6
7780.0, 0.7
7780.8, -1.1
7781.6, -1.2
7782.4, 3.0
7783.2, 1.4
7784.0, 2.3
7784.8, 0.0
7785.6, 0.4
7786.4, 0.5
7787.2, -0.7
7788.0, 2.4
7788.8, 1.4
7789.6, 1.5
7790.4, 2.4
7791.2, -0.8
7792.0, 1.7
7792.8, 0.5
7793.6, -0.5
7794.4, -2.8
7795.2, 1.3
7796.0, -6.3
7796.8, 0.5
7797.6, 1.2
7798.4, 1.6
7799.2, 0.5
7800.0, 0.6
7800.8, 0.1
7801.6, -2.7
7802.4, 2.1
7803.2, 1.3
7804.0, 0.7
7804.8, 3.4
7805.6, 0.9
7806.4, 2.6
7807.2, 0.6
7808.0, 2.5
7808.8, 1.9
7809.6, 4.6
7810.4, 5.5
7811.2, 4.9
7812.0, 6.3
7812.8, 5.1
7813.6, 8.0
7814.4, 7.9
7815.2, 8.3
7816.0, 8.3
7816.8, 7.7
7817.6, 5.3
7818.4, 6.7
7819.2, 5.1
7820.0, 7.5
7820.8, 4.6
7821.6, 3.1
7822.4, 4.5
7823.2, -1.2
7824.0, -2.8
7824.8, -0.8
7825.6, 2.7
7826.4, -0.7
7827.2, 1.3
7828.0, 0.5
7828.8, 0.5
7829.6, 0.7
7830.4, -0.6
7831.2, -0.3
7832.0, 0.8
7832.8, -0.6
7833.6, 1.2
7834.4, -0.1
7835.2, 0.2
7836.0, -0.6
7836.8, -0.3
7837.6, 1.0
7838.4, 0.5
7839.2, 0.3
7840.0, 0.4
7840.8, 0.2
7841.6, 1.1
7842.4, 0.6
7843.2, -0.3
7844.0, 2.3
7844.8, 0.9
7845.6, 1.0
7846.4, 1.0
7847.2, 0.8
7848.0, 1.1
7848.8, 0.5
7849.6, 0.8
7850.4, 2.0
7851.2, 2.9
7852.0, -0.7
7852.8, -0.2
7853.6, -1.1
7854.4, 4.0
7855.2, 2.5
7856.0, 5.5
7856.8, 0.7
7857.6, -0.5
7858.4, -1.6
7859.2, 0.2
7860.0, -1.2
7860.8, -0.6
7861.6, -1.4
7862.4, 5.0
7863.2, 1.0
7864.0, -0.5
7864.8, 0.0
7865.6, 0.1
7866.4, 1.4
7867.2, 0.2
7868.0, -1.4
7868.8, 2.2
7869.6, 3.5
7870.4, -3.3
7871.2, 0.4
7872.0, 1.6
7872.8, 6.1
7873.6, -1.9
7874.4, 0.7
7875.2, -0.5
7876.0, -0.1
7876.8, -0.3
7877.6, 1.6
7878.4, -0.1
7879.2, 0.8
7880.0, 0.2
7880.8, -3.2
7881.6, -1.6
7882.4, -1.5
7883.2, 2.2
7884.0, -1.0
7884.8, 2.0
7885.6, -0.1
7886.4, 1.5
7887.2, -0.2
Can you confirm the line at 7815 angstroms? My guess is [O II]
